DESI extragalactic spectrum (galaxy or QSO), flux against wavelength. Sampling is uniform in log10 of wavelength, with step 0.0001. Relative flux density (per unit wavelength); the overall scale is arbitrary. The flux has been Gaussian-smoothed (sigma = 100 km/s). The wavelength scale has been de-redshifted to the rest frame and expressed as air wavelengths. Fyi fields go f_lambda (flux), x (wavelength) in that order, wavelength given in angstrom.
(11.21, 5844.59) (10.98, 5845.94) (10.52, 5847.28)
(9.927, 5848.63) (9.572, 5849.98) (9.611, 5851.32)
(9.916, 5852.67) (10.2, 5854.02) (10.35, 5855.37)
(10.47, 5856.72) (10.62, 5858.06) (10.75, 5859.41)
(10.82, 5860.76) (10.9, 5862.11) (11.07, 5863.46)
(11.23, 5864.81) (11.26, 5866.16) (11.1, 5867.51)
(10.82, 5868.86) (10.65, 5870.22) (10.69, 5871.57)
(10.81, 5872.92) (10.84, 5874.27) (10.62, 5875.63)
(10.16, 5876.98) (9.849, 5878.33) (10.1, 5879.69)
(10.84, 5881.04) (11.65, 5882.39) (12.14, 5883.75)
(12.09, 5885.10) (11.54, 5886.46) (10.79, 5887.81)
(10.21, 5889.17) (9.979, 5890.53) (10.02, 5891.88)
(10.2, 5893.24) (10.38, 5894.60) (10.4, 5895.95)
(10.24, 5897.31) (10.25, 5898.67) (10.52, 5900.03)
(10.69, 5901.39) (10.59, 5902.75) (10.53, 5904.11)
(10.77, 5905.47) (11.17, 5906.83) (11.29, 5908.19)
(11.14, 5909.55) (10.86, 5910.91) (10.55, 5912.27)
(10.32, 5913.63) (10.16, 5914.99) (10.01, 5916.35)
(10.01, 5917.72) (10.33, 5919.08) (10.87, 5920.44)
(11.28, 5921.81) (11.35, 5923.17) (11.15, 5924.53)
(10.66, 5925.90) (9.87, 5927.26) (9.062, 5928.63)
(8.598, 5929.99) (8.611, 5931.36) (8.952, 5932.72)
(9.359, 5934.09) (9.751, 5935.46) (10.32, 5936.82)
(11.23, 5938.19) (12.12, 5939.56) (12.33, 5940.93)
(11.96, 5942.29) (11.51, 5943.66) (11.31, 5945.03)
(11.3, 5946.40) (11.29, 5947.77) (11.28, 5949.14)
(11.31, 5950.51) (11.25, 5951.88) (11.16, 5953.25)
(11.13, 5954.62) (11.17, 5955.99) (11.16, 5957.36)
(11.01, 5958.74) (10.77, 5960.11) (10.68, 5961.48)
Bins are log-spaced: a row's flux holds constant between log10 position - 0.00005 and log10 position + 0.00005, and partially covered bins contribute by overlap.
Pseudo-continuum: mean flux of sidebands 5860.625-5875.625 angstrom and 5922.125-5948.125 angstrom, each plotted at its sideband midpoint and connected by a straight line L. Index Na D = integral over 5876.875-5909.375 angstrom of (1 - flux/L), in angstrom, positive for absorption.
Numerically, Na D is 0.3 angstrom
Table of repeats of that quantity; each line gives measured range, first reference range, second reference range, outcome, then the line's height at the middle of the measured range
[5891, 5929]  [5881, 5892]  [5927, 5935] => -2.1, 10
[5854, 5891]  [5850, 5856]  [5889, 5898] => -2.7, 10.1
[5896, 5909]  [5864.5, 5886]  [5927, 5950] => 0.1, 10.8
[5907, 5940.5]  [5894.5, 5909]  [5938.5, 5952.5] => 2.2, 11.1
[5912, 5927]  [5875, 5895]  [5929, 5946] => 0.0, 10.6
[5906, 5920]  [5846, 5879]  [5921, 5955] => 0.1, 10.7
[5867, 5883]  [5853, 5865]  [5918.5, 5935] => -0.2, 10.5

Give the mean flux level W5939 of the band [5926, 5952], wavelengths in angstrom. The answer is 10.6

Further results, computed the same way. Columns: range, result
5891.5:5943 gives 10.5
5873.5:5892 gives 10.8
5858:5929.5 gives 10.7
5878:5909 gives 10.7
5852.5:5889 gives 10.8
